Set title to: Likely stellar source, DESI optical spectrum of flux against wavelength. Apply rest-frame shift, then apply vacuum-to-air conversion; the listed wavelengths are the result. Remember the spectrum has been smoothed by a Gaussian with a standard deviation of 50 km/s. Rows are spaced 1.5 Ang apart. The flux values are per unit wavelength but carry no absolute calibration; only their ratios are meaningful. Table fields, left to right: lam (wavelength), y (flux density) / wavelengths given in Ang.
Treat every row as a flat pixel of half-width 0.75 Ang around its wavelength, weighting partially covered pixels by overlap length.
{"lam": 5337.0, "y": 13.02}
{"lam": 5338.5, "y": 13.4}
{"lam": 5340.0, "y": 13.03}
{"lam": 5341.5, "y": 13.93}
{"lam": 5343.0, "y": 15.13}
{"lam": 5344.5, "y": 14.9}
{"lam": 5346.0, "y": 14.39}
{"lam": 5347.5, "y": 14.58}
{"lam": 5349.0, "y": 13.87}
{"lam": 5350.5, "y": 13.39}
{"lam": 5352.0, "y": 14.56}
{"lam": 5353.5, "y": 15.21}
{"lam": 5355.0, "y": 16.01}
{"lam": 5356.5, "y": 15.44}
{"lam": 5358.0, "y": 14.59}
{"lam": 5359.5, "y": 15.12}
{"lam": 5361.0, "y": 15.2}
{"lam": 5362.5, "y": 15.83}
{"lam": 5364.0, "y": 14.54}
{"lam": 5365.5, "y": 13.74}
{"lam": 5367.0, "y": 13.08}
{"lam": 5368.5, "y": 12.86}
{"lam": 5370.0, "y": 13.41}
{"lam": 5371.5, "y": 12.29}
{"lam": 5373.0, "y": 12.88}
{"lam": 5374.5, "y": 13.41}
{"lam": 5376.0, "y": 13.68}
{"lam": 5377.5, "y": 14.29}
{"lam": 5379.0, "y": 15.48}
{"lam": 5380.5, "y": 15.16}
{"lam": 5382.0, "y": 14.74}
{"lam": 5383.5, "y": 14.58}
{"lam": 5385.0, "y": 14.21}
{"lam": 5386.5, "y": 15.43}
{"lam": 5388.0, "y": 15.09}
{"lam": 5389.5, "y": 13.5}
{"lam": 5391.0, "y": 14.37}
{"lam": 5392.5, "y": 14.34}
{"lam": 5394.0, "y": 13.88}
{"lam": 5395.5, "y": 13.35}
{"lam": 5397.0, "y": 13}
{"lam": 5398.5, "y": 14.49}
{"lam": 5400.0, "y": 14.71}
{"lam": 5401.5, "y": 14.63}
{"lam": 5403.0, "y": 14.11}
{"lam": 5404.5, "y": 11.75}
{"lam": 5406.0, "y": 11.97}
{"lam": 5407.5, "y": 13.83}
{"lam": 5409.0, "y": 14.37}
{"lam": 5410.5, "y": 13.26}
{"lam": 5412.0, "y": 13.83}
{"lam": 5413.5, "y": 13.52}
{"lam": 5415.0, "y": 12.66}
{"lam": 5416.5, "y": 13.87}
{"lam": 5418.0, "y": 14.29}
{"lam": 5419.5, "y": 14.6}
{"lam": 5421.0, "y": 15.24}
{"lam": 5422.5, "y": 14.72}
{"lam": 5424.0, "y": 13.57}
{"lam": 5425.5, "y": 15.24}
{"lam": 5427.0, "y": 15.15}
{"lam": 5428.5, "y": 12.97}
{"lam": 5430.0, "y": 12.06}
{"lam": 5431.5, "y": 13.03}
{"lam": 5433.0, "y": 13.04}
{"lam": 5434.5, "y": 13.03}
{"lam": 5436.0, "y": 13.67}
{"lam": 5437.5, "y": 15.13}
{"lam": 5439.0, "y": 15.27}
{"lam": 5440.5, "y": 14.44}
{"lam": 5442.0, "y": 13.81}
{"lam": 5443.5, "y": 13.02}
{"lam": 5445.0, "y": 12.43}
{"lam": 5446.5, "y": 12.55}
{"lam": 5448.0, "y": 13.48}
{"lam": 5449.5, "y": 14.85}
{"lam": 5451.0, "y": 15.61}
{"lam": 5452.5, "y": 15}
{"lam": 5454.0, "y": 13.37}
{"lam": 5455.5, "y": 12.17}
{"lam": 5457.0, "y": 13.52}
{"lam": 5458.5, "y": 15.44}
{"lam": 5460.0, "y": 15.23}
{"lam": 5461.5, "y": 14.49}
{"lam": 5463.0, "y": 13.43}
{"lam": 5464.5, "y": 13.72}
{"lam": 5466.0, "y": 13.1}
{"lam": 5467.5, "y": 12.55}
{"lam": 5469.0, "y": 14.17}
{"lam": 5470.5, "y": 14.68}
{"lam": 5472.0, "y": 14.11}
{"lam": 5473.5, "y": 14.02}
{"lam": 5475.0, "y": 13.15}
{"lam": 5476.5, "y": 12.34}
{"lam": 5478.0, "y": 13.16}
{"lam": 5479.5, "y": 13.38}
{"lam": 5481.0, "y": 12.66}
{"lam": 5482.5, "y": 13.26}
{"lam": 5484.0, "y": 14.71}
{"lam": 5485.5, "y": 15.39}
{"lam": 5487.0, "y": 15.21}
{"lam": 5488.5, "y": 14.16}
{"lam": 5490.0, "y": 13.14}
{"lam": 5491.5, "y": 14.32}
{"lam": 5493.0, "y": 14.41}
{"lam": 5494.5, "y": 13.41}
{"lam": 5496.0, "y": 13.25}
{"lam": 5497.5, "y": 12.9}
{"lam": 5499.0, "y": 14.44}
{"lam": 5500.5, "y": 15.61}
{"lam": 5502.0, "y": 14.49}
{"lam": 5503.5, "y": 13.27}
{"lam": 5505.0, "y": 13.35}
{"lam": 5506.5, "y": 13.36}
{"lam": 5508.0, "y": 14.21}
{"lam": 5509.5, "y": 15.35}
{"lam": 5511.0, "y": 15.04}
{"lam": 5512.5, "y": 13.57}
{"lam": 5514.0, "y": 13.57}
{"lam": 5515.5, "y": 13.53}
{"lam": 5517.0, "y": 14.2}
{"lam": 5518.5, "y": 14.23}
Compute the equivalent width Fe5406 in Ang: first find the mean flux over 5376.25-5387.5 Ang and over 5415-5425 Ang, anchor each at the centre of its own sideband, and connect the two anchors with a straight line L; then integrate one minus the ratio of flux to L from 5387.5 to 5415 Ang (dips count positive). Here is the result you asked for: 1.51 Ang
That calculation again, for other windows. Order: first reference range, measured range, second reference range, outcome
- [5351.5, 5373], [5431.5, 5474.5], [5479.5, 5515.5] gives 0.8 Ang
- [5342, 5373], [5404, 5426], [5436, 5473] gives 0.5 Ang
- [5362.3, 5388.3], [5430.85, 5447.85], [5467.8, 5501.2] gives 0.5 Ang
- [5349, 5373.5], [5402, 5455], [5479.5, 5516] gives 1.3 Ang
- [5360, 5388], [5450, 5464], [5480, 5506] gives -0.2 Ang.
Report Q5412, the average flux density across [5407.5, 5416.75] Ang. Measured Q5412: 13.6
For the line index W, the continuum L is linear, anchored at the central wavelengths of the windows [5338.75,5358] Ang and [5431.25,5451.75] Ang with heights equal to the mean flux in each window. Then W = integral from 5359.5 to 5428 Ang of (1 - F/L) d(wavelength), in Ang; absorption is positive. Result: 0.6 Ang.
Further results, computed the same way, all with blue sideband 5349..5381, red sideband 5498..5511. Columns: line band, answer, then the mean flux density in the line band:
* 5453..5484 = 1.4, 13.6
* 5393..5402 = 0.2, 14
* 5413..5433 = 0.5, 13.9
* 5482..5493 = 0.0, 14.3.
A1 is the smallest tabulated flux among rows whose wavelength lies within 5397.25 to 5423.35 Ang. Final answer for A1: 11.75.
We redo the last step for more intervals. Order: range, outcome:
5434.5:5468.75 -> 12.17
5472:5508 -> 12.34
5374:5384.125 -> 13.41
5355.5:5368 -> 13.08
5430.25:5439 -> 13.03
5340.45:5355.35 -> 13.39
